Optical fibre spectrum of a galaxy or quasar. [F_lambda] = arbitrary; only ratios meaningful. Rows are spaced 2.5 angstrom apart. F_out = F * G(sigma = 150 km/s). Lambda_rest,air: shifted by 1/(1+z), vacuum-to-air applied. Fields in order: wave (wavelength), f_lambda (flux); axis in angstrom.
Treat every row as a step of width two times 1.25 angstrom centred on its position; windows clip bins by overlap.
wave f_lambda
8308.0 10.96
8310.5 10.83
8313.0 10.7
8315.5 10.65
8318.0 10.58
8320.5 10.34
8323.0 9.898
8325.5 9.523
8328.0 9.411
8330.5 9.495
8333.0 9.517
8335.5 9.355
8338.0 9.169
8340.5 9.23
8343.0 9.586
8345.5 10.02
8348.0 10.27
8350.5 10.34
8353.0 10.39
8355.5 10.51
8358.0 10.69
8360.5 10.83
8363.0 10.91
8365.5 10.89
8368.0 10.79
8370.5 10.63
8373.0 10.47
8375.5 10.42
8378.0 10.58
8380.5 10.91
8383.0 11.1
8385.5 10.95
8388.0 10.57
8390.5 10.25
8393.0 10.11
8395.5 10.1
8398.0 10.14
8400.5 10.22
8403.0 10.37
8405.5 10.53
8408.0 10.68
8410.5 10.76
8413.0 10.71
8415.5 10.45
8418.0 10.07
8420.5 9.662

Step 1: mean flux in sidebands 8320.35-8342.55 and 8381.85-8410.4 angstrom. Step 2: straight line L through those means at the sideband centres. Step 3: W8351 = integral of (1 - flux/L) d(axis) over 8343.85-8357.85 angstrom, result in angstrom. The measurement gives -0.7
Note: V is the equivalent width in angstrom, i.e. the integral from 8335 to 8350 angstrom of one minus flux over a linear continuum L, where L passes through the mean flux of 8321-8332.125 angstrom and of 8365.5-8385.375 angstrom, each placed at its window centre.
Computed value 0.5 angstrom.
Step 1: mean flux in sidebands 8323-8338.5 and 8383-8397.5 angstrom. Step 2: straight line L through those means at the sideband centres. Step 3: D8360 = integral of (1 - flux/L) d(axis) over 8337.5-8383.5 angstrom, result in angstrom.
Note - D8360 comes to -2.1 angstrom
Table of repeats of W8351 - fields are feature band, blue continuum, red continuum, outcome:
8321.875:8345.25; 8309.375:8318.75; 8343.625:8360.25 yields 2.3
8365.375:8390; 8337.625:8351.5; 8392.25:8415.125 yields -1.4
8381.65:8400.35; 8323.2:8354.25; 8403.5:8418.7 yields -0.3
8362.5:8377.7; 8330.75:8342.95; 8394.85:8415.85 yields -1.2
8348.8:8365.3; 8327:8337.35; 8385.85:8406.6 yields -1.4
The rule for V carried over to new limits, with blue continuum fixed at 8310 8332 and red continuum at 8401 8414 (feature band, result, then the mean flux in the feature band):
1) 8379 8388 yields -0.4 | 10.9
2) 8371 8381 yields -0.1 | 10.6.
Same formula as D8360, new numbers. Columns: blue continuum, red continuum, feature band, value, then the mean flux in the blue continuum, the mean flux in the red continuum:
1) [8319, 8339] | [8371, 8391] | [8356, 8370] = -0.7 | 9.61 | 10.7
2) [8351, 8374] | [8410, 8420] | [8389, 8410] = 0.3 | 10.7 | 10.4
